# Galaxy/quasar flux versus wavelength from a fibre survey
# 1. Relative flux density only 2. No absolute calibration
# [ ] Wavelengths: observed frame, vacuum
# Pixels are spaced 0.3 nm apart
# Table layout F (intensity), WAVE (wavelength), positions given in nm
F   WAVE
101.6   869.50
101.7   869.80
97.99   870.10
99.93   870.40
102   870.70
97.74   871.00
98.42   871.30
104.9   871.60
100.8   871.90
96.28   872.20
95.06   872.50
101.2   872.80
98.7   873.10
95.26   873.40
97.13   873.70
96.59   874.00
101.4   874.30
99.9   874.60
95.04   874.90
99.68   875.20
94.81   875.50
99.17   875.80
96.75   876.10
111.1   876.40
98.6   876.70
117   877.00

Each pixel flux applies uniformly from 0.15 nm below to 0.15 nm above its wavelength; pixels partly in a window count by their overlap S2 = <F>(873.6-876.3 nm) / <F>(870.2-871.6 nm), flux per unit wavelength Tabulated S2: 1.0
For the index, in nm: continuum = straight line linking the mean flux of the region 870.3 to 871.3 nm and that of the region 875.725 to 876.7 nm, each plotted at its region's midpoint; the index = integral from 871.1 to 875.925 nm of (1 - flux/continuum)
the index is 0.12 nm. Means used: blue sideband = 99.7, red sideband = 102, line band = 98.4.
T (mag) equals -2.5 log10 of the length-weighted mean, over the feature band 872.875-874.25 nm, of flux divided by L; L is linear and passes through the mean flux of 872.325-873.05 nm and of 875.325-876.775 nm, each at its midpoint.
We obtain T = 0.01 mag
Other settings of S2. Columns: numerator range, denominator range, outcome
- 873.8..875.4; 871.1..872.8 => 0.99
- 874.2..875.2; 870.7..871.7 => 0.98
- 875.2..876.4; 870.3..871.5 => 0.99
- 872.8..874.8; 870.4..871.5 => 0.99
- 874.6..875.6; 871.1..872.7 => 0.98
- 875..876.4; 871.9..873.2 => 1.01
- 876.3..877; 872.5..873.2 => 1.08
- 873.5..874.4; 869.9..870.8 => 0.98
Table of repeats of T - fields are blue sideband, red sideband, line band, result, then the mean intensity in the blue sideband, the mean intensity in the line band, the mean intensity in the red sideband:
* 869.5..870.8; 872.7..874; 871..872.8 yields 0.00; 100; 99.2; 97.8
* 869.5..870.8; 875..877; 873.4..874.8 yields 0.03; 100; 98.2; 101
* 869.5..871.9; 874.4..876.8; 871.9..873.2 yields 0.02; 100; 98.1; 99.4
